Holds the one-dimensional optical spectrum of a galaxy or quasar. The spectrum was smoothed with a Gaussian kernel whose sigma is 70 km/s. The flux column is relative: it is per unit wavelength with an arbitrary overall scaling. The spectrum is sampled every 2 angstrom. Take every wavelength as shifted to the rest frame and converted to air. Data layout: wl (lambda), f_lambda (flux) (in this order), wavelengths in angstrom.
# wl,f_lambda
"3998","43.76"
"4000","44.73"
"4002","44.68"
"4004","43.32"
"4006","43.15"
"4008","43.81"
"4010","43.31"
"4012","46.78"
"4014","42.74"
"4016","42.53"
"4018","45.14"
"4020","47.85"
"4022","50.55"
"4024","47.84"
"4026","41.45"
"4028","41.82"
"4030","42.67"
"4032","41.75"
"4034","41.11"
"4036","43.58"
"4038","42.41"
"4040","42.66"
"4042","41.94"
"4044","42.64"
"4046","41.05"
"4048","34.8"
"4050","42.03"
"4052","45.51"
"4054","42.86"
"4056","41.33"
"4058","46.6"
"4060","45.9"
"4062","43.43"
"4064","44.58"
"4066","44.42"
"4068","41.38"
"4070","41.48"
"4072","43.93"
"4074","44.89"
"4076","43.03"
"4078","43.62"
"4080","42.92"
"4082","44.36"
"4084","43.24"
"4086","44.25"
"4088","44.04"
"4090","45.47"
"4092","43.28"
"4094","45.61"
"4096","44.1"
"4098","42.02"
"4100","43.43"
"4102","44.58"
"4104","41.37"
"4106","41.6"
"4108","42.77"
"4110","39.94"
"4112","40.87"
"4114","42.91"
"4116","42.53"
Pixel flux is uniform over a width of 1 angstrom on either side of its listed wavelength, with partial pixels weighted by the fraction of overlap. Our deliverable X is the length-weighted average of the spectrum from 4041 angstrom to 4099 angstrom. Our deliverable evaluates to 43.3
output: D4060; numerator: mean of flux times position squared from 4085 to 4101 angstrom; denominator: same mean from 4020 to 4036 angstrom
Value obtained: 1.0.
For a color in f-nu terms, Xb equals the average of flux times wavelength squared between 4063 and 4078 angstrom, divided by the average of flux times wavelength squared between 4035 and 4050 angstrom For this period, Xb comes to 1.06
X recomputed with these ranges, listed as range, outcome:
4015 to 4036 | 44.2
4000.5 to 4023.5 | 45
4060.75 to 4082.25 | 43.5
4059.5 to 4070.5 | 43.5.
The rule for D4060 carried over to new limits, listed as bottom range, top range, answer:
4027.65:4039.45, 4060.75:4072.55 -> 1.04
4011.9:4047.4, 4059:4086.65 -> 1.03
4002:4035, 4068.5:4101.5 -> 1.02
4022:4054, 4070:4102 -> 1.06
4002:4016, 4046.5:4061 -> 1.00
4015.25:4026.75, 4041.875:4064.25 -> 0.94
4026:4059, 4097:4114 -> 1.03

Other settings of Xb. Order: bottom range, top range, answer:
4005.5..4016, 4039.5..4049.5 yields 0.94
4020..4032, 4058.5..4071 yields 0.99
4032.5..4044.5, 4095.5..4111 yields 1.03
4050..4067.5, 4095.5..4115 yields 0.98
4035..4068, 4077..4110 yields 1.04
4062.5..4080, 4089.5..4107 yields 1.01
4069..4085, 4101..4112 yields 0.98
